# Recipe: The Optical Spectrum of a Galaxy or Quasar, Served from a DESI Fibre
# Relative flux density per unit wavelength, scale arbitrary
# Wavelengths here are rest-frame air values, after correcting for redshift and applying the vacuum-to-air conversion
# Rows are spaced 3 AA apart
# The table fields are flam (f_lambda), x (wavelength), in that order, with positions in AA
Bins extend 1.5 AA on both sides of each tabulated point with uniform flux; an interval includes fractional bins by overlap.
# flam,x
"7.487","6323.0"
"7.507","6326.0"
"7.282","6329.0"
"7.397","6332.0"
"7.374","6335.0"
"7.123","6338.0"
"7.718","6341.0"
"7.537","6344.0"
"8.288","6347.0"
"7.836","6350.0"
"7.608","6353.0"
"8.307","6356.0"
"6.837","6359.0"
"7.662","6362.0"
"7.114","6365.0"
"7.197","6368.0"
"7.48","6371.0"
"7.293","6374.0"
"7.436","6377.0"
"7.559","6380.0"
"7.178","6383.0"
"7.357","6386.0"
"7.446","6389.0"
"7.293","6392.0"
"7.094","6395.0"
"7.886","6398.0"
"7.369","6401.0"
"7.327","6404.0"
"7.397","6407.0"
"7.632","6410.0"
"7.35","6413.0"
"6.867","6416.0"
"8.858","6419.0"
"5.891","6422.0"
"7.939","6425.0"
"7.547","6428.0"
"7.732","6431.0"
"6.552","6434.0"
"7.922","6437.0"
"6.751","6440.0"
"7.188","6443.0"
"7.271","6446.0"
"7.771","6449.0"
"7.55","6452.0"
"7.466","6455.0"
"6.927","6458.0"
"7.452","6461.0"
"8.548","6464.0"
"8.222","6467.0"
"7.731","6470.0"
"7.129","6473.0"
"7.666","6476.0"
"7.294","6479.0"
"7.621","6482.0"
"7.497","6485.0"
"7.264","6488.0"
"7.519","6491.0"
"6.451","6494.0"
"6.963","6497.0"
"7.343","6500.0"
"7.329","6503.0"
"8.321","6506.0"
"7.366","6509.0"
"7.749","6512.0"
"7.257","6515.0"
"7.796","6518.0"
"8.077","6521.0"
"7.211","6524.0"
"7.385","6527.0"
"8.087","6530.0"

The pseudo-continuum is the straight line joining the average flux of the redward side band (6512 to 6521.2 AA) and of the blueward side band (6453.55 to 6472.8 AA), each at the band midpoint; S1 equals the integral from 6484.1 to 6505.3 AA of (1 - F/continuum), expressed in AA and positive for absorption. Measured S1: 1.2 AA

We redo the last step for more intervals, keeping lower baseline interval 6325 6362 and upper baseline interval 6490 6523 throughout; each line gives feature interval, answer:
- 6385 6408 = 0.4 AA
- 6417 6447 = 0.6 AA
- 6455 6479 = -0.5 AA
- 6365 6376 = 0.4 AA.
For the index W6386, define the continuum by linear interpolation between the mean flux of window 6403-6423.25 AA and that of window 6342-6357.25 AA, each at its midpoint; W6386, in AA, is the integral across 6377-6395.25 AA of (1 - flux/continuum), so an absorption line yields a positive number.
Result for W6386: 0.6 AA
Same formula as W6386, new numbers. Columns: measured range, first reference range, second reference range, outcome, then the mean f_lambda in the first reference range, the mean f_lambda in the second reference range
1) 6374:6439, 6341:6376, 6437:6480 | 1.19 AA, 7.56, 7.51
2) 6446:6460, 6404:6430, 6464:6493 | 0.20 AA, 7.43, 7.58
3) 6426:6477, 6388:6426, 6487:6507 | -1.05 AA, 7.4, 7.29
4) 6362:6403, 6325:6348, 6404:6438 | 0.48 AA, 7.51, 7.41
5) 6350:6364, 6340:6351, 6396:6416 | 0.29 AA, 7.85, 7.44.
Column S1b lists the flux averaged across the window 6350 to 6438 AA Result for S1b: 7.42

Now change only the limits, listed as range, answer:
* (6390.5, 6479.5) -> 7.46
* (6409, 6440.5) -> 7.38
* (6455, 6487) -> 7.6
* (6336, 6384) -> 7.51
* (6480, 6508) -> 7.37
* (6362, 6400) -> 7.37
